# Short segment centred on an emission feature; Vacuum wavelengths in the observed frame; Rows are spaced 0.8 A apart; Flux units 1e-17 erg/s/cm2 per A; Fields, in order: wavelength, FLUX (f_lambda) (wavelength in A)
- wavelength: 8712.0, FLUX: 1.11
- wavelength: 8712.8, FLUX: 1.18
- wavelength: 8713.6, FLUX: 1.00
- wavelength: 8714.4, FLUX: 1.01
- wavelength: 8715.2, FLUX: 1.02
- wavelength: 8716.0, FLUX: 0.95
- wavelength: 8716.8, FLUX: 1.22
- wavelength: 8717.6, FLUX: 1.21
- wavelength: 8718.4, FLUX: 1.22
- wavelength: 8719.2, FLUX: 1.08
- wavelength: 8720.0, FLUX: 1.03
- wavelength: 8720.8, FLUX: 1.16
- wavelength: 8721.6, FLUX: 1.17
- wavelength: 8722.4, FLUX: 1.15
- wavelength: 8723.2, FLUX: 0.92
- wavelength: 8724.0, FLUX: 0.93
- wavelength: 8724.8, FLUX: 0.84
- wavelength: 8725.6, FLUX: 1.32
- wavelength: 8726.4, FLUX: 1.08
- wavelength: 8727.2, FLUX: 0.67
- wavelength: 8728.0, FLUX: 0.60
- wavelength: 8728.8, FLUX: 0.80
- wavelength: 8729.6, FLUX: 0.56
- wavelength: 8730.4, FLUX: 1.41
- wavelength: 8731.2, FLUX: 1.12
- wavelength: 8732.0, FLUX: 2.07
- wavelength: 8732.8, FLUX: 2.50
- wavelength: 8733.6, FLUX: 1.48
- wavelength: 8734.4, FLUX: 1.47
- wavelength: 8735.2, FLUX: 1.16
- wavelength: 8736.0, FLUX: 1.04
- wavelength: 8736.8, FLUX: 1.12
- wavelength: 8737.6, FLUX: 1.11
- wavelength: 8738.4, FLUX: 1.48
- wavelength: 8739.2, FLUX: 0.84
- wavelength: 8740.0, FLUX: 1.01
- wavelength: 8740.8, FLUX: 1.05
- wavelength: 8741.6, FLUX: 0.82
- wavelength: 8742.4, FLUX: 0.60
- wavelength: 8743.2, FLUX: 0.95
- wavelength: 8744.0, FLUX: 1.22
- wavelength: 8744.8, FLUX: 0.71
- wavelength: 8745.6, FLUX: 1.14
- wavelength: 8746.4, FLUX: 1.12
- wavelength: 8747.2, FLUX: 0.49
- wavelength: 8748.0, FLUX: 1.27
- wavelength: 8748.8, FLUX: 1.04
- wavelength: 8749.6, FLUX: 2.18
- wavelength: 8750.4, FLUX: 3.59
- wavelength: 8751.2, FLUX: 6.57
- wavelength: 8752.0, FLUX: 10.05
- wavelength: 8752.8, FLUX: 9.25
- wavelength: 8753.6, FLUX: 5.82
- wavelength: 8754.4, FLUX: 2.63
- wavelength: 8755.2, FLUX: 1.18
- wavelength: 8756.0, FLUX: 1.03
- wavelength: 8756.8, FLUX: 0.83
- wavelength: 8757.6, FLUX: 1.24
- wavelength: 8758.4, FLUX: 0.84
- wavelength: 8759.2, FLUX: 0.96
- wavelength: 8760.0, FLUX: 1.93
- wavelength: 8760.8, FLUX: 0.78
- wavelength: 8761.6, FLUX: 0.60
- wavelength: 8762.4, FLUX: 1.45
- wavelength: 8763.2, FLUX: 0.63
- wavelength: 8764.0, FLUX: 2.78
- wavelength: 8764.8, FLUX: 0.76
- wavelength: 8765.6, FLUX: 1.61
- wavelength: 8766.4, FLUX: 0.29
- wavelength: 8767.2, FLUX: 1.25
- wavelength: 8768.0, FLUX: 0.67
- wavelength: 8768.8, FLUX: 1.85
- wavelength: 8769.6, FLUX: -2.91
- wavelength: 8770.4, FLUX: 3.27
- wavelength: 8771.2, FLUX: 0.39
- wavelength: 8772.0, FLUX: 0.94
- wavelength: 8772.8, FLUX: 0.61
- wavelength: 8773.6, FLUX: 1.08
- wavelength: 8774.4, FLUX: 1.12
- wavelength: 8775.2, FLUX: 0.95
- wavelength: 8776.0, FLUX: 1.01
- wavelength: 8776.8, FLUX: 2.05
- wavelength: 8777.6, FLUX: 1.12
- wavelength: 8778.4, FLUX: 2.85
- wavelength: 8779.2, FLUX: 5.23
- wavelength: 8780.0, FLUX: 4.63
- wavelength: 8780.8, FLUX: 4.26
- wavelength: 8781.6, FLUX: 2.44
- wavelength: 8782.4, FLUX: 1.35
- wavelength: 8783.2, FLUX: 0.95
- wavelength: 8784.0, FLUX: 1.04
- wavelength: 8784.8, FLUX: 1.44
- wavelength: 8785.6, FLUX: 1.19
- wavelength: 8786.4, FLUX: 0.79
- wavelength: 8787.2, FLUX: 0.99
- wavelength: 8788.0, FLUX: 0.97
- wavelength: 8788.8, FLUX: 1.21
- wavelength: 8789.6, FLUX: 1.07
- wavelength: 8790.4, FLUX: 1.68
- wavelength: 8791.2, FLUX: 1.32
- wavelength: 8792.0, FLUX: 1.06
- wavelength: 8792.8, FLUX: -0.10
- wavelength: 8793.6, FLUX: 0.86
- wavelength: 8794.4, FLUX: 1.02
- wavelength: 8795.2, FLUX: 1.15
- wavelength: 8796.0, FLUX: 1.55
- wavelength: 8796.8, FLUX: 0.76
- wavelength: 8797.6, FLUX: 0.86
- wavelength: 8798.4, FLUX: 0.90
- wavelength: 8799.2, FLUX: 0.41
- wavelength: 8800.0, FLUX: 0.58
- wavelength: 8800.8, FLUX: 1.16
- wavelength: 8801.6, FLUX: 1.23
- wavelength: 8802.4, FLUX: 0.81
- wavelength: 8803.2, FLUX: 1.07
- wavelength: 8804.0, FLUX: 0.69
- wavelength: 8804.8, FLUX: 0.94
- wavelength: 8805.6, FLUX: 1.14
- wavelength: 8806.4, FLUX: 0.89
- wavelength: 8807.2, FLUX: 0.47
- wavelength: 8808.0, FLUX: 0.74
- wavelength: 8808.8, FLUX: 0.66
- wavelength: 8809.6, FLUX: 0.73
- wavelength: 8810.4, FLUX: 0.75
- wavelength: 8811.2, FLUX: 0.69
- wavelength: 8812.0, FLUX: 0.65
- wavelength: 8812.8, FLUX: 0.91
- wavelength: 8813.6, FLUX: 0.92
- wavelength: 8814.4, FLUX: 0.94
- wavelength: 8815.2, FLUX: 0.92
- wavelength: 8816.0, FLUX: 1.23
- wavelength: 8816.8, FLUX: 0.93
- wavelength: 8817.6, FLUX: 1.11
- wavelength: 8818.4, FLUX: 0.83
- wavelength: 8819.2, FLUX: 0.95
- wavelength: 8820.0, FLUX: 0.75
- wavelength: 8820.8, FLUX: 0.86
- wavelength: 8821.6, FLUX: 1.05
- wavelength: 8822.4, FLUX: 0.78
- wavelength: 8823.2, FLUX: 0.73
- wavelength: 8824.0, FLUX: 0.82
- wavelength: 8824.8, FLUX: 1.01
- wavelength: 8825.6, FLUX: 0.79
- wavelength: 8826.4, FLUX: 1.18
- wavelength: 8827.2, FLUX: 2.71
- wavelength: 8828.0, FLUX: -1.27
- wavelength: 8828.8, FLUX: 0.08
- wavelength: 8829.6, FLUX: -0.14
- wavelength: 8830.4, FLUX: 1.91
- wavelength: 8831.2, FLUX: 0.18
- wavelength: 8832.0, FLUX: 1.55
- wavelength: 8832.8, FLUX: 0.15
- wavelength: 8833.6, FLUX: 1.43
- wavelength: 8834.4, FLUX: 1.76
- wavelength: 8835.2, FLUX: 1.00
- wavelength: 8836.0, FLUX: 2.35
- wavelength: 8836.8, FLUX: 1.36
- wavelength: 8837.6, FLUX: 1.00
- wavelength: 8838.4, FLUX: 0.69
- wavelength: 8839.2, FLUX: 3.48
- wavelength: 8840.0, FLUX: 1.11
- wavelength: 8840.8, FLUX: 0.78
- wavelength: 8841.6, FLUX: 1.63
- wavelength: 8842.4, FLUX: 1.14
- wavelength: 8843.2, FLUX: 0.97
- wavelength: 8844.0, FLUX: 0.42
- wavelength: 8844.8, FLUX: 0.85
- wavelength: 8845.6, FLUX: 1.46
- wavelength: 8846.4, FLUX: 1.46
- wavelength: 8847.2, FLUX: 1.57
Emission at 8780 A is [N II] 6583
